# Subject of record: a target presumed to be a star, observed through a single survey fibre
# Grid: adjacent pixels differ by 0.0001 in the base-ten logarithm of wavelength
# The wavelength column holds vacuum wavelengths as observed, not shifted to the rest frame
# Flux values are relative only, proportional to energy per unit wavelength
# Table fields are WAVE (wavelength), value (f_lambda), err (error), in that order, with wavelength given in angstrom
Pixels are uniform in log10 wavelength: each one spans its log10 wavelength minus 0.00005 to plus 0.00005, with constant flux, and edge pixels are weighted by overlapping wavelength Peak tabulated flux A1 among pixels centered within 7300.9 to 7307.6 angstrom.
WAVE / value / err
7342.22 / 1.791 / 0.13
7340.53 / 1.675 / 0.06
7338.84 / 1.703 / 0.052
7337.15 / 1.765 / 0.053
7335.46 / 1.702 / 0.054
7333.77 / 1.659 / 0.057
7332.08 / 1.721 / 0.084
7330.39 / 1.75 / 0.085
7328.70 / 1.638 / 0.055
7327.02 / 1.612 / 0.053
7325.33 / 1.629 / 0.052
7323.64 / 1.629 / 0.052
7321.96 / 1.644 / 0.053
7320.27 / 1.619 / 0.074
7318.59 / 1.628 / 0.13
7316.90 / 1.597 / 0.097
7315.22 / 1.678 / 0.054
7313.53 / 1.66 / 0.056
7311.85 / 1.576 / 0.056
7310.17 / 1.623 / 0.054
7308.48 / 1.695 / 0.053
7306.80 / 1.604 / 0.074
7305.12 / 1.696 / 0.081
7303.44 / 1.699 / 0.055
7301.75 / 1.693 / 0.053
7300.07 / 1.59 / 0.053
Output 1.699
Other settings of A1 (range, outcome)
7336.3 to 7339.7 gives 1.765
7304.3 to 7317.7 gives 1.696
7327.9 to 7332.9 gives 1.75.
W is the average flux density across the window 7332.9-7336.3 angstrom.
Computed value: 1.68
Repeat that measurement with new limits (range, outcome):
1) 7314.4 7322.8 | 1.63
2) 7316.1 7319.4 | 1.61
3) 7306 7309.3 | 1.65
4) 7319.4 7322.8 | 1.63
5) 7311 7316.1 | 1.64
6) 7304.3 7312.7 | 1.64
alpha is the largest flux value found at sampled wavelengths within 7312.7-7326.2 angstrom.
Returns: 1.678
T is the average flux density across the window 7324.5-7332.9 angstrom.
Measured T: 1.67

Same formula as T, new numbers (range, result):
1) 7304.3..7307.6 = 1.65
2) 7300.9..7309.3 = 1.68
